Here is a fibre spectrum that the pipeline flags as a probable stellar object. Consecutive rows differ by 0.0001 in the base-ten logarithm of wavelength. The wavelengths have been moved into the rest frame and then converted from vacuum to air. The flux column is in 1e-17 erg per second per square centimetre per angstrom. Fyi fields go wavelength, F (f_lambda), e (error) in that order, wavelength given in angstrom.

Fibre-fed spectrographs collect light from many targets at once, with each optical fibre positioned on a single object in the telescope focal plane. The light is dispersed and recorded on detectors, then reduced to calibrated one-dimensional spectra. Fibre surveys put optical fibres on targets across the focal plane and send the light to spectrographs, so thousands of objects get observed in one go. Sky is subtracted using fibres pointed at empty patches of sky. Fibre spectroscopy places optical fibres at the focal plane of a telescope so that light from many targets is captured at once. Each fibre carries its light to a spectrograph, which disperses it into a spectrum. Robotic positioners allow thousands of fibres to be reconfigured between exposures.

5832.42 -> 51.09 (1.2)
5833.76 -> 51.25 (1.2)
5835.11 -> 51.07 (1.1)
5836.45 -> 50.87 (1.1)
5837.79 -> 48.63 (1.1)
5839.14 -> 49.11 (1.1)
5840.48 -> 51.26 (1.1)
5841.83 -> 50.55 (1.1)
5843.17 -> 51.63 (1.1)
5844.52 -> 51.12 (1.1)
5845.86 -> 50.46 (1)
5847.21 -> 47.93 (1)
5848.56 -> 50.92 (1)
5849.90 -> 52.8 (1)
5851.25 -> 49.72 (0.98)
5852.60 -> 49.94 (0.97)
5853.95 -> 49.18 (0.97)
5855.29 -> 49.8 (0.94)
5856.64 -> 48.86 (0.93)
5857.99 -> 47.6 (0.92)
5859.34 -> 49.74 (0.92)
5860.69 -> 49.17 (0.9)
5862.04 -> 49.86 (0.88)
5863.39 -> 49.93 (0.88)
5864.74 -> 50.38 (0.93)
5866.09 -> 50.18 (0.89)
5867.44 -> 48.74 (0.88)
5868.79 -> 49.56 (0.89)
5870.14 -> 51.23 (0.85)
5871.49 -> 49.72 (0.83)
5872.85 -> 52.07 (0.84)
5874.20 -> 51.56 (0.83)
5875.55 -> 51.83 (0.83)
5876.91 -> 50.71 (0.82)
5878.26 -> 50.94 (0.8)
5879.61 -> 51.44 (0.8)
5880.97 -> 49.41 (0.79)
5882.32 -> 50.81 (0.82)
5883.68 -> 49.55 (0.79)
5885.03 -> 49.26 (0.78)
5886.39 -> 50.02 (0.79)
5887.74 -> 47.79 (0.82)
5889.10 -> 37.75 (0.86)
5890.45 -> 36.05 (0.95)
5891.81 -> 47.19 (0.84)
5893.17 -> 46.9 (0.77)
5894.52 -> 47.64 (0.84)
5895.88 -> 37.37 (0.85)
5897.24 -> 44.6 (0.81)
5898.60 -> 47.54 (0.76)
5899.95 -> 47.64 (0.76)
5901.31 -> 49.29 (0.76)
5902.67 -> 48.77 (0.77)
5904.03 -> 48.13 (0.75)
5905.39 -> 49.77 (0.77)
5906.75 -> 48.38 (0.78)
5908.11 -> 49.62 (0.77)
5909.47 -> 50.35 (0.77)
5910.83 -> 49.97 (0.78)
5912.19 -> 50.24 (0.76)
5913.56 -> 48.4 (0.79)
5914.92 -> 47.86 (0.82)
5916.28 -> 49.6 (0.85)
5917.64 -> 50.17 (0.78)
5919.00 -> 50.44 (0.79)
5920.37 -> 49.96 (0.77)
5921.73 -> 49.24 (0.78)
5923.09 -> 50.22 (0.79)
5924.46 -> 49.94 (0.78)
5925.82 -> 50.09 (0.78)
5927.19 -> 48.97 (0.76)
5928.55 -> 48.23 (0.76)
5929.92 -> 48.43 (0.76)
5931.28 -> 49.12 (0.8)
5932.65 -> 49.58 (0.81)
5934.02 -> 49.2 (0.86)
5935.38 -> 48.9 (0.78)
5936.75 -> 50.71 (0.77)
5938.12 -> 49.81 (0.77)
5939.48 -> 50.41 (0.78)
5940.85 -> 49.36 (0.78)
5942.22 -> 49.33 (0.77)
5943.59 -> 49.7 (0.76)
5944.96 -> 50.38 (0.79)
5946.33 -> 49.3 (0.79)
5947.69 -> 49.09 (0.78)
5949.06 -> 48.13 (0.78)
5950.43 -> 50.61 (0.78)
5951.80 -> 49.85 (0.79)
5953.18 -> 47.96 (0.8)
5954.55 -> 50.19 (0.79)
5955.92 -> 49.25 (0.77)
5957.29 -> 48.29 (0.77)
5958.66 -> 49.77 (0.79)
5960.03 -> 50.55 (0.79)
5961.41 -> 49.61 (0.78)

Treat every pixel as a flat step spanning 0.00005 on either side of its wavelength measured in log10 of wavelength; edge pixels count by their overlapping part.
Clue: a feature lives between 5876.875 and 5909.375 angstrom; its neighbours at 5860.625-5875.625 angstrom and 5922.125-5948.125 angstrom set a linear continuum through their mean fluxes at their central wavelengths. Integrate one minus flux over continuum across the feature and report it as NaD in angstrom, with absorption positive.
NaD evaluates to 1.8 angstrom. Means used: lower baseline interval 50.4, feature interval 47.4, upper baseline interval 49.5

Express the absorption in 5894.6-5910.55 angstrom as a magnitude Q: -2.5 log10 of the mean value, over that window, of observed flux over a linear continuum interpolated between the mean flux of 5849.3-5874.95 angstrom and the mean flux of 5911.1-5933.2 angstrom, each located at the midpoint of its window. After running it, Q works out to 0.05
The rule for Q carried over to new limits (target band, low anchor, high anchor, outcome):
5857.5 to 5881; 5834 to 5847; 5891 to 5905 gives -0.04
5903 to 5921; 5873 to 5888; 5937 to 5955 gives 0.01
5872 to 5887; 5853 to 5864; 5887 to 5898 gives -0.12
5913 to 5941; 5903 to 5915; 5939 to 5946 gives 0.00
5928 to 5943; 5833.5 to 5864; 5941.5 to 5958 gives 0.00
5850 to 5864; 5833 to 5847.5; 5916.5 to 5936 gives 0.02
